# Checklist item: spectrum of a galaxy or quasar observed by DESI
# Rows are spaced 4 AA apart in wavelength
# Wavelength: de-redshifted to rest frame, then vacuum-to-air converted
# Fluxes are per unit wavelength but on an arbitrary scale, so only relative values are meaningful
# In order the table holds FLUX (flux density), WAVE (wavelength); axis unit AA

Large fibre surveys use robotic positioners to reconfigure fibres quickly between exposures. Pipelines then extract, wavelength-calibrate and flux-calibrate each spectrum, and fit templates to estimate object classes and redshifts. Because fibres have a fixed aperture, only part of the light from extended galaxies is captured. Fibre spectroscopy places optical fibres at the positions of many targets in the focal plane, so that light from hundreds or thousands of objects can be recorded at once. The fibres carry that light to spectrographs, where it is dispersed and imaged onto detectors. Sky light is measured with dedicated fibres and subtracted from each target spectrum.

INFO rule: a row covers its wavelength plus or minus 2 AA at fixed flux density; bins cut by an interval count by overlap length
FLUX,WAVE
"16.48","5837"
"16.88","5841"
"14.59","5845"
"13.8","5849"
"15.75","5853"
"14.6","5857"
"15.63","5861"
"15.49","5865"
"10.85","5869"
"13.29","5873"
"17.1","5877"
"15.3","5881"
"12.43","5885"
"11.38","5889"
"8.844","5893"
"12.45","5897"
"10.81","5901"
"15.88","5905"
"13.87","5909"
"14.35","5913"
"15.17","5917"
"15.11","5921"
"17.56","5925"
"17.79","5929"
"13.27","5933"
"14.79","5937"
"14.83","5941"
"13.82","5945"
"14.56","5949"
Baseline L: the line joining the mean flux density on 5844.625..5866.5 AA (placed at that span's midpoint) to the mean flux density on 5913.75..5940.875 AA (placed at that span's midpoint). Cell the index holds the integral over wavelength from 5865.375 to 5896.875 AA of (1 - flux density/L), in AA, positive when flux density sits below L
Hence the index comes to 4.8 AA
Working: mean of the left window 15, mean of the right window 15.5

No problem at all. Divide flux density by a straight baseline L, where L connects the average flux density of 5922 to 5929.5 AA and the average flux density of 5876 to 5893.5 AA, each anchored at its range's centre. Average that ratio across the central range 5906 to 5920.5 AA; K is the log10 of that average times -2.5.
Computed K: 0.10 mag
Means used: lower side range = 13.1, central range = 14.6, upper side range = 17.3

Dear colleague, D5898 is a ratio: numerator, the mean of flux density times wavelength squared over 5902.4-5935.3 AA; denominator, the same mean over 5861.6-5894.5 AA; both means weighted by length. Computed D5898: 1.17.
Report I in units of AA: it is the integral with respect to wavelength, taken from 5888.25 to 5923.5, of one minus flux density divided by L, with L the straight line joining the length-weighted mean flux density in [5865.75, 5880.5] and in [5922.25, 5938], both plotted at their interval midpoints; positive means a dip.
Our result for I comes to 4.5 AA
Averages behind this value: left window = 14.1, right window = 15.9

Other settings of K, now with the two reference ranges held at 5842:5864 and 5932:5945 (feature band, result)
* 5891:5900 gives 0.34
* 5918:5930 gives -0.15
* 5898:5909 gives 0.10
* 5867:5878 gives 0.11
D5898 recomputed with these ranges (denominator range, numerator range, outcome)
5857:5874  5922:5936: 1.17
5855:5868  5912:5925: 1.05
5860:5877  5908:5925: 1.08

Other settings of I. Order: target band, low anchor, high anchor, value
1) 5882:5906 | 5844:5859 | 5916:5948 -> 4.9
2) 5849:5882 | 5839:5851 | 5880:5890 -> -1.6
